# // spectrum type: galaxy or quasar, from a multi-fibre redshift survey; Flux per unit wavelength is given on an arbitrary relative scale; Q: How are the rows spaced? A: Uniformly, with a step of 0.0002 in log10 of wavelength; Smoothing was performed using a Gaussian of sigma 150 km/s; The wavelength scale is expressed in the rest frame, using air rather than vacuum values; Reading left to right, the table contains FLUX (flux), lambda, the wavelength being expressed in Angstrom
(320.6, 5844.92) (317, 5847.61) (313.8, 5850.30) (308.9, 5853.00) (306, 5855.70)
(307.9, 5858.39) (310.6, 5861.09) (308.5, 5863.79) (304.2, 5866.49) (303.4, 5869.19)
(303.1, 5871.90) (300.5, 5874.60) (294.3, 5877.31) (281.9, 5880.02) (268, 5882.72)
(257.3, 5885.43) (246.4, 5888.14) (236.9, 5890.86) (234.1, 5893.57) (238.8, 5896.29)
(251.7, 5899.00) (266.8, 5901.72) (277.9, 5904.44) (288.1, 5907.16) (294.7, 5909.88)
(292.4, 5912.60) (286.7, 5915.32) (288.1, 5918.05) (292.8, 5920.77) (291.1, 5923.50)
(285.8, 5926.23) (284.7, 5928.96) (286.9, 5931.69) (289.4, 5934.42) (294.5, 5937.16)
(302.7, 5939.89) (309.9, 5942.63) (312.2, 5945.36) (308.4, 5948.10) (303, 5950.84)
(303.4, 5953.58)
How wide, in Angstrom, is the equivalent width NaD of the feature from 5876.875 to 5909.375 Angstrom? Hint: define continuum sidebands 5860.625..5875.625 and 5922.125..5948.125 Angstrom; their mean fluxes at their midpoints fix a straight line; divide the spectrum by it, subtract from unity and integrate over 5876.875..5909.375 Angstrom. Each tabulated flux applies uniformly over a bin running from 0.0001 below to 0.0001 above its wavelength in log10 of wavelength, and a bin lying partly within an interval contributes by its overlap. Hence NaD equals 4.3 Angstrom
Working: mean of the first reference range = 305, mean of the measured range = 262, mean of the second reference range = 296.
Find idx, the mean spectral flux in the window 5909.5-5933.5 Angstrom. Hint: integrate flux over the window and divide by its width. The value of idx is 289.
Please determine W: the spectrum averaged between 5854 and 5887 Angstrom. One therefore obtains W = 295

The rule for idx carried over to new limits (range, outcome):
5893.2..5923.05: 276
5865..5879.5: 300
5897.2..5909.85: 273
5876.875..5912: 264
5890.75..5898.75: 239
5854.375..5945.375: 285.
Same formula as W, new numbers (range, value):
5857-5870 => 307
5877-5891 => 264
